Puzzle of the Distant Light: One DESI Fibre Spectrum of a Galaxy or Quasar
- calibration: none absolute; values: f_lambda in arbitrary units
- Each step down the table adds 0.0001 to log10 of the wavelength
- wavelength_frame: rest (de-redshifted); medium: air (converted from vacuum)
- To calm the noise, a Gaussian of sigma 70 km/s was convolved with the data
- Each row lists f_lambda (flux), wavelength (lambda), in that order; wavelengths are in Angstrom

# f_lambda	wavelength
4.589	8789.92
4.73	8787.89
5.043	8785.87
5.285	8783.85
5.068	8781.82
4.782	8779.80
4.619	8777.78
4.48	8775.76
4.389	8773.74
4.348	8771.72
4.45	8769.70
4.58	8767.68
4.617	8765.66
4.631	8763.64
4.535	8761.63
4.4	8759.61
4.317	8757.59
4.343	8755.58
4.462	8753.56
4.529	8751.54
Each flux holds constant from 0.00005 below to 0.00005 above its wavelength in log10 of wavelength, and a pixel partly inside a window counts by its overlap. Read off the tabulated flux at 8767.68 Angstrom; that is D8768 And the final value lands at 4.58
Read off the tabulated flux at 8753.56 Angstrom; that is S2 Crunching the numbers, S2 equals 4.462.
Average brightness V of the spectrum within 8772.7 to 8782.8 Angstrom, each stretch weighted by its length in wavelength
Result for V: 4.67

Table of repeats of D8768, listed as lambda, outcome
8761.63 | 4.535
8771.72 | 4.348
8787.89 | 4.73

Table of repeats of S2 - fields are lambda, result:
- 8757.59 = 4.317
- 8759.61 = 4.4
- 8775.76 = 4.48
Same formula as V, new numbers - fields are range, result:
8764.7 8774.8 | 4.48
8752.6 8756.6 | 4.4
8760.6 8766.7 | 4.59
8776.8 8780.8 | 4.7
